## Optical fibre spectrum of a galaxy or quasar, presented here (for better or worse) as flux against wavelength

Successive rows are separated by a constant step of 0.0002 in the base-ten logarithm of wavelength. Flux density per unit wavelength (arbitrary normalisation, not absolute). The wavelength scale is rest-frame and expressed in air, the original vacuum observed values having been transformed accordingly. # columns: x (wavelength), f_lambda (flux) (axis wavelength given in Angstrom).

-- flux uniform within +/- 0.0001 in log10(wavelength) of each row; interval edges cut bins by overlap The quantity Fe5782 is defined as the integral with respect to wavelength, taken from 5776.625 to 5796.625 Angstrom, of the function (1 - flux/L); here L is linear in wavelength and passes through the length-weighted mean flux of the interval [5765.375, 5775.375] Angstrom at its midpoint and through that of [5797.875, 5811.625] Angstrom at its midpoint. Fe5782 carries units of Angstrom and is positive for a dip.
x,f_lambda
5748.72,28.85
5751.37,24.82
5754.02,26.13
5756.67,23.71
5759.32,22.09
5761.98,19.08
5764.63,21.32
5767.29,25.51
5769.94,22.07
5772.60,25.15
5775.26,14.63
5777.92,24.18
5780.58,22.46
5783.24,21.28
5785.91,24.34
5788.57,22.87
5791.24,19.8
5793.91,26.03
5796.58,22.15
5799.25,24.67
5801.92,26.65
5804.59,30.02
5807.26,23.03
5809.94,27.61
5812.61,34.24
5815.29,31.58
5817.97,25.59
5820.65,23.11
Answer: 1.3 Angstrom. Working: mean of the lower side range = 22.7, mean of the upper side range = 26.6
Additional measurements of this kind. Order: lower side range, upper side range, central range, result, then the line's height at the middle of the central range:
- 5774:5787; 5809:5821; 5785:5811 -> 0.5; 25.2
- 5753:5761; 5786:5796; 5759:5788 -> 1.6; 23.4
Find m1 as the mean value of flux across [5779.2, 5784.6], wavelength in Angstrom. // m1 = 21.9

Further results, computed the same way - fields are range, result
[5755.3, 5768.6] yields 22.3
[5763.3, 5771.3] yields 23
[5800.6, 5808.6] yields 26.6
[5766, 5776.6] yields 21.8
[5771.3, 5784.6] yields 21.5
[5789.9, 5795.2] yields 22.9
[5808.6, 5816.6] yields 31.1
